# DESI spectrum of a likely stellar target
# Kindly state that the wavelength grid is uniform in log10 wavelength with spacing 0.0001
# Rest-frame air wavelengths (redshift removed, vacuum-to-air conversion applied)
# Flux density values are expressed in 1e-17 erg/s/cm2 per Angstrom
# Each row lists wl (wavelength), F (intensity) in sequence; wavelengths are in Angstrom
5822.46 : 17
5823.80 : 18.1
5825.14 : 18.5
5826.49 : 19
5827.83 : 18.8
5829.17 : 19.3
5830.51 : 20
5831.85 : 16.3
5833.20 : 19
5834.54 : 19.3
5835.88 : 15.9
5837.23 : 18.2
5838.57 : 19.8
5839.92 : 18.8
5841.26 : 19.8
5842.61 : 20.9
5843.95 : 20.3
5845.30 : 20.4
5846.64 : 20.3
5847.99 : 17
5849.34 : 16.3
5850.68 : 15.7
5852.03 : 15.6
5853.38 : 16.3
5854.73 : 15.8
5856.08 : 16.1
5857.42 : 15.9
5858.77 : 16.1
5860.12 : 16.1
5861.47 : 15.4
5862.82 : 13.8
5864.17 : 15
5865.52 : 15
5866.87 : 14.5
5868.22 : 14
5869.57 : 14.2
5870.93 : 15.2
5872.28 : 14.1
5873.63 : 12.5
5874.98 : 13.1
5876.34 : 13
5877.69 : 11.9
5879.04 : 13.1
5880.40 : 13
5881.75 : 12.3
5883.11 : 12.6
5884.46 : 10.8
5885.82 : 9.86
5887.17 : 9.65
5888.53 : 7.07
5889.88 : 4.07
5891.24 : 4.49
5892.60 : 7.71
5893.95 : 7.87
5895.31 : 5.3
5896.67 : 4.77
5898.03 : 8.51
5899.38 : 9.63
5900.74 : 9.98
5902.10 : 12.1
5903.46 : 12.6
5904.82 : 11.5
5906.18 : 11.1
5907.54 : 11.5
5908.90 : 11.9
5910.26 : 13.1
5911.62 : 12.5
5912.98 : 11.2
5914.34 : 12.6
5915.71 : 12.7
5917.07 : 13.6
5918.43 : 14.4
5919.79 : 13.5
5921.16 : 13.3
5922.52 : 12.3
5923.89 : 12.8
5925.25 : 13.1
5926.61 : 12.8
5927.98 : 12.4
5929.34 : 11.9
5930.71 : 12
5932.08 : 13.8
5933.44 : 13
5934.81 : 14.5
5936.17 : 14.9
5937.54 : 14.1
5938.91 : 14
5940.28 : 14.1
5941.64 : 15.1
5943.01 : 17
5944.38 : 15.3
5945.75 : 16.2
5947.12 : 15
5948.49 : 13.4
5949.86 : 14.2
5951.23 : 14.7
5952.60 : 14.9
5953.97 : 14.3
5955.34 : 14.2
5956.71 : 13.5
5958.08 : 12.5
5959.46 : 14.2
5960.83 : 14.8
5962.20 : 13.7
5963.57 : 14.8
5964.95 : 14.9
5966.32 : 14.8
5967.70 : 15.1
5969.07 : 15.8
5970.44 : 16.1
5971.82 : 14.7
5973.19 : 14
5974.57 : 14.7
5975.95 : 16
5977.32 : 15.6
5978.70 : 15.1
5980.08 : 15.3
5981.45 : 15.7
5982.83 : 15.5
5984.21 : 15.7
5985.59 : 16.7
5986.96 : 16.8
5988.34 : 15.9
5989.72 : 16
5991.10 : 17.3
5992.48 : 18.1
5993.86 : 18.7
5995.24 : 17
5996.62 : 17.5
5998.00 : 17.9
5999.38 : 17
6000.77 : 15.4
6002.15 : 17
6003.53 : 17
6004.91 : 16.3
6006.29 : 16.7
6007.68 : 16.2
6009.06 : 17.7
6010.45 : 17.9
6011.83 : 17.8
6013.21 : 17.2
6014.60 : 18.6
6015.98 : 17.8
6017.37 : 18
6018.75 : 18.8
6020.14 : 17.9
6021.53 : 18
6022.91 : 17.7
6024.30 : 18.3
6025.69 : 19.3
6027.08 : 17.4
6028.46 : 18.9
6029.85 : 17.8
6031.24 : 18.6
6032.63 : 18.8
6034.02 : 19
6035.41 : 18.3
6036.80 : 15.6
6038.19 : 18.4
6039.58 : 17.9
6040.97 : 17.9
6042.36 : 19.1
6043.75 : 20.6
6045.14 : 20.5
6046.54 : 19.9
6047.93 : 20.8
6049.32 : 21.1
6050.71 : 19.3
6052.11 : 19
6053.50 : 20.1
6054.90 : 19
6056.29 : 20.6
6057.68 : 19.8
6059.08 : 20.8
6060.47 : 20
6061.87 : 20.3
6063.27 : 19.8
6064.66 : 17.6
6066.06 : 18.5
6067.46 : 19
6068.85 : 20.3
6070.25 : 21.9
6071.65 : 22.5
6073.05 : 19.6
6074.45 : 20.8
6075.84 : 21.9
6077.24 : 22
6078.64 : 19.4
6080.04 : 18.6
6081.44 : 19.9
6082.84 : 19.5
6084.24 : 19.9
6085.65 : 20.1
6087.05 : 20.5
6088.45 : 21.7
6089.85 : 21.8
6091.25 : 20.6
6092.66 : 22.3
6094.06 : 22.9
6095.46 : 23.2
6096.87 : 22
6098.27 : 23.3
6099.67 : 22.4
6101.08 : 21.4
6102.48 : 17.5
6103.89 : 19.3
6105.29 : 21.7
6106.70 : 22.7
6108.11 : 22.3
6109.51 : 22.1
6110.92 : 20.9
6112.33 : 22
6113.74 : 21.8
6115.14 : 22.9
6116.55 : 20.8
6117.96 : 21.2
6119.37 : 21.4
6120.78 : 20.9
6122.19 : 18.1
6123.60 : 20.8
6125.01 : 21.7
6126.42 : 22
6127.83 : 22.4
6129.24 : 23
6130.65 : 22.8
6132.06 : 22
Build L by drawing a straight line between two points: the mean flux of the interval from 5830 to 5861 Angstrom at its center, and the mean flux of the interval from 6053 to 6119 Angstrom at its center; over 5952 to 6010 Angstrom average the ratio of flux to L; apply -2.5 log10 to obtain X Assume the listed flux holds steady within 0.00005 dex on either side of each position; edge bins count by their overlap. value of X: 0.23 mag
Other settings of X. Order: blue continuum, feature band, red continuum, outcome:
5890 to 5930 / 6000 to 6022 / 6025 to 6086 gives -0.03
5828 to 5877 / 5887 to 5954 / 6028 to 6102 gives 0.42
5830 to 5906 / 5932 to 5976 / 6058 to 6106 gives 0.14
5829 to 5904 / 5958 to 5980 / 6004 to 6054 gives 0.13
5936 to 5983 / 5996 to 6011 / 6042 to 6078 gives 0.01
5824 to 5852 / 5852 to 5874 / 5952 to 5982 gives 0.19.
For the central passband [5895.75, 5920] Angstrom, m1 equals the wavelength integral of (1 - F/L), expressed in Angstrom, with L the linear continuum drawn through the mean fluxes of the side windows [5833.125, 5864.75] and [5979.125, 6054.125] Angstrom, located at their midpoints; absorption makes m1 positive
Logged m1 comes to 8.5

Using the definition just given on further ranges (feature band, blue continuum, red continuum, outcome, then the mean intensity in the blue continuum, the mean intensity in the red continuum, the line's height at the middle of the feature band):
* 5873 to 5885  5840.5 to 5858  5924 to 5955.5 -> 2.9 Angstrom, 17.7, 14.1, 16.5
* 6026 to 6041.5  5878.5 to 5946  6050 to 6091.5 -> 0.1 Angstrom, 11.7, 20.2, 18.2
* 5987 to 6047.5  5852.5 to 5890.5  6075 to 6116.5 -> 2.0 Angstrom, 13.3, 21.3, 18.5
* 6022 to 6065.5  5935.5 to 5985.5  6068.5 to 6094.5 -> -0.3 Angstrom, 14.9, 20.8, 19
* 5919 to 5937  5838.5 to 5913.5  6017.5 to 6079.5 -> 2.3 Angstrom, 13.2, 19.4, 15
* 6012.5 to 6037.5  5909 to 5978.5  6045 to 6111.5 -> -0.1 Angstrom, 14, 20.6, 18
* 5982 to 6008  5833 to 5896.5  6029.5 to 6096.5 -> 1.8 Angstrom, 14.2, 20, 18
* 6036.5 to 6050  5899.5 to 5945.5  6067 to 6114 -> -0.3 Angstrom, 13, 21.1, 18.8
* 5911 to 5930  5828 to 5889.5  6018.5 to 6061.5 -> 4.4 Angstrom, 15.5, 19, 16.7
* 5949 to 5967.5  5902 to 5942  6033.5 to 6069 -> 0.6 Angstrom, 12.9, 19.3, 14.7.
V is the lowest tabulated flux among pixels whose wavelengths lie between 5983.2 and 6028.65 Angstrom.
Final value 15.4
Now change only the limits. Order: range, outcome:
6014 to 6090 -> 15.6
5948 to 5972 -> 12.5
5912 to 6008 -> 11.2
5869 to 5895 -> 4.07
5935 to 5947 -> 14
